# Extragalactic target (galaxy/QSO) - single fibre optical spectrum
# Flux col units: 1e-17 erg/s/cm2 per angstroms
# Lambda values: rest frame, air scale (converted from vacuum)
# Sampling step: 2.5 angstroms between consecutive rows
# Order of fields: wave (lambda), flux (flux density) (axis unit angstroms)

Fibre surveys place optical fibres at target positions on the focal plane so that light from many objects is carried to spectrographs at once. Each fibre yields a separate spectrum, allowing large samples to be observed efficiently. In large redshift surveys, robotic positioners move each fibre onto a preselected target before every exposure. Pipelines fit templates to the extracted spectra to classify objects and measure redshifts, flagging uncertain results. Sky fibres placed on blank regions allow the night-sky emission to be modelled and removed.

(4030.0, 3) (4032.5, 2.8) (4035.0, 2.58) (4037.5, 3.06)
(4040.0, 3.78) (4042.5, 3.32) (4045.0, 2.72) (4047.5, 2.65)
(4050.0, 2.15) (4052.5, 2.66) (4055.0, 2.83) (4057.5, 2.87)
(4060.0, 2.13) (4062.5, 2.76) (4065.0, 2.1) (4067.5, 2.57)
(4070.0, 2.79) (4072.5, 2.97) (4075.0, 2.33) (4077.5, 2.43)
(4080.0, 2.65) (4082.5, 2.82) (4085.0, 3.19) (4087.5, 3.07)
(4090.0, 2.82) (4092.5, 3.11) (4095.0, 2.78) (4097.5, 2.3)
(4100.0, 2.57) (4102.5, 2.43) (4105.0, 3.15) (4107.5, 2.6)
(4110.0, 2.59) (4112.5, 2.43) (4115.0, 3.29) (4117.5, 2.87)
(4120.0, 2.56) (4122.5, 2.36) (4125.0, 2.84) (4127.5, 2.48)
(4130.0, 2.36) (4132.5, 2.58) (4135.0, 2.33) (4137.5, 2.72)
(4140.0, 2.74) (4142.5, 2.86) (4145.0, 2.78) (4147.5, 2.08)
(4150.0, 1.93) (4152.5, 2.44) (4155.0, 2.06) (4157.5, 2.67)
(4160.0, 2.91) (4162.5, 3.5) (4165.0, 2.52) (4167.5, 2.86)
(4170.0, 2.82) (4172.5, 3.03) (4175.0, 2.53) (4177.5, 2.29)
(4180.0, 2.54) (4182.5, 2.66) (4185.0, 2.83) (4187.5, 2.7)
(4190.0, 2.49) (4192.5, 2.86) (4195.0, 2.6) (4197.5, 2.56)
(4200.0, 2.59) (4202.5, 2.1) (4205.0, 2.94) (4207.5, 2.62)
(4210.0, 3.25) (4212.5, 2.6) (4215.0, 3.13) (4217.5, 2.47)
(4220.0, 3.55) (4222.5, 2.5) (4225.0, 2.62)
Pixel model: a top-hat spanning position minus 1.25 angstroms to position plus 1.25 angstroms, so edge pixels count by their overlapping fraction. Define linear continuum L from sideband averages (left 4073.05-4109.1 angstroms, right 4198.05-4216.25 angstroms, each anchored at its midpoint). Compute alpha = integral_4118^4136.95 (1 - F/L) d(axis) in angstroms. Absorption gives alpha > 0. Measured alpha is 1.5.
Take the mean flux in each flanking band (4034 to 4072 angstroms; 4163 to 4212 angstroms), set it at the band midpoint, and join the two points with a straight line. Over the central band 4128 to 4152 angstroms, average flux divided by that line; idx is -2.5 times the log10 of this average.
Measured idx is 0.09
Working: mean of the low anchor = 2.74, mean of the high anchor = 2.68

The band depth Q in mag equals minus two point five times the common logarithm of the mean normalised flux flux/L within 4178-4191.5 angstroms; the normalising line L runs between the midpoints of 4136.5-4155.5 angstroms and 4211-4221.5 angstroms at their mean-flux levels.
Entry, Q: 0.04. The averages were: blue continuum 2.46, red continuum 2.93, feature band 2.63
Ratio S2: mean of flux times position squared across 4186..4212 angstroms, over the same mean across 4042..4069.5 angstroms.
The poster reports 1.1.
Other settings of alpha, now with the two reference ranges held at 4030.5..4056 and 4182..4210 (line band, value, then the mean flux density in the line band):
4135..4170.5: 1.24 angstroms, 2.62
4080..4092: -0.63 angstroms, 2.95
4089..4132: 1.48 angstroms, 2.68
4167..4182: 0.11 angstroms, 2.67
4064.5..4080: 1.42 angstroms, 2.56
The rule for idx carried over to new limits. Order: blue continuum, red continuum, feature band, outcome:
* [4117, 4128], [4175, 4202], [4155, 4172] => -0.09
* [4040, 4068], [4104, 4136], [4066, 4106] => -0.03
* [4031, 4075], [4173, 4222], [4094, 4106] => 0.04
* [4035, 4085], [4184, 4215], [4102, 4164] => 0.03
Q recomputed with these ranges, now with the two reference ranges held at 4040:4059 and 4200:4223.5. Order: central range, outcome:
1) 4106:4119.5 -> 0.02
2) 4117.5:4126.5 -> 0.07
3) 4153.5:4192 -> 0.04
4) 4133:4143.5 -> 0.06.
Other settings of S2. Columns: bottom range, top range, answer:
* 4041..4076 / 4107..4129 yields 1.04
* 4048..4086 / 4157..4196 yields 1.11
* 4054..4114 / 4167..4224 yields 1.07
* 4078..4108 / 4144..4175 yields 0.97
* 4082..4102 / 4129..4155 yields 0.90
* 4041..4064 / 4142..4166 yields 1.01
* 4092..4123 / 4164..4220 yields 1.04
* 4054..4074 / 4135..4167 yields 1.03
